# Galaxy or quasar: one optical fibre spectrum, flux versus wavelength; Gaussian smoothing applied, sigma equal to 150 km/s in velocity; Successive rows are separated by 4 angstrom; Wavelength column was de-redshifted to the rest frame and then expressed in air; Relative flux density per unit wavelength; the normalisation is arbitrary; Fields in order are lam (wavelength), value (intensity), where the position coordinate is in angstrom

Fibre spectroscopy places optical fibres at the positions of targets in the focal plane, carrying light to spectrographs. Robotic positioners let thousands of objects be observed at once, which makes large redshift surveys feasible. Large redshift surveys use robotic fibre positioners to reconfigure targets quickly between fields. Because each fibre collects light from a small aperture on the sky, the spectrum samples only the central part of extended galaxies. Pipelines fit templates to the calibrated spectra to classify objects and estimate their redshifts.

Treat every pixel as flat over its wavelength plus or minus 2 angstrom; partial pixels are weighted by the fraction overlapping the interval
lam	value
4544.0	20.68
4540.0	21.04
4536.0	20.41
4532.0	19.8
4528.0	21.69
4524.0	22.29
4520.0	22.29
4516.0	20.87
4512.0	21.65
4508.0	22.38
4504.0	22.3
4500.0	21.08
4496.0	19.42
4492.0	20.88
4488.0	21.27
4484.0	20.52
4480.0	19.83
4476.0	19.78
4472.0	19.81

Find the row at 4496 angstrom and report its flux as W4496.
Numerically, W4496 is 19.42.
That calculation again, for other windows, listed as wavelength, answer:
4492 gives 20.88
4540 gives 21.04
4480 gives 19.83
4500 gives 21.08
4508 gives 22.38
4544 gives 20.68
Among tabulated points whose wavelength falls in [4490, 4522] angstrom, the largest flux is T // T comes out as 22.38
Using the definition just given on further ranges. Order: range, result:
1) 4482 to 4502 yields 21.27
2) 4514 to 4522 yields 22.29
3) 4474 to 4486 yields 20.52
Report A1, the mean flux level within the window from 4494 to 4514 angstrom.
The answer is 21.4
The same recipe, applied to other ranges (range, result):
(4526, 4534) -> 20.7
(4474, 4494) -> 20.5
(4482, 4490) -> 20.9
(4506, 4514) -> 22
